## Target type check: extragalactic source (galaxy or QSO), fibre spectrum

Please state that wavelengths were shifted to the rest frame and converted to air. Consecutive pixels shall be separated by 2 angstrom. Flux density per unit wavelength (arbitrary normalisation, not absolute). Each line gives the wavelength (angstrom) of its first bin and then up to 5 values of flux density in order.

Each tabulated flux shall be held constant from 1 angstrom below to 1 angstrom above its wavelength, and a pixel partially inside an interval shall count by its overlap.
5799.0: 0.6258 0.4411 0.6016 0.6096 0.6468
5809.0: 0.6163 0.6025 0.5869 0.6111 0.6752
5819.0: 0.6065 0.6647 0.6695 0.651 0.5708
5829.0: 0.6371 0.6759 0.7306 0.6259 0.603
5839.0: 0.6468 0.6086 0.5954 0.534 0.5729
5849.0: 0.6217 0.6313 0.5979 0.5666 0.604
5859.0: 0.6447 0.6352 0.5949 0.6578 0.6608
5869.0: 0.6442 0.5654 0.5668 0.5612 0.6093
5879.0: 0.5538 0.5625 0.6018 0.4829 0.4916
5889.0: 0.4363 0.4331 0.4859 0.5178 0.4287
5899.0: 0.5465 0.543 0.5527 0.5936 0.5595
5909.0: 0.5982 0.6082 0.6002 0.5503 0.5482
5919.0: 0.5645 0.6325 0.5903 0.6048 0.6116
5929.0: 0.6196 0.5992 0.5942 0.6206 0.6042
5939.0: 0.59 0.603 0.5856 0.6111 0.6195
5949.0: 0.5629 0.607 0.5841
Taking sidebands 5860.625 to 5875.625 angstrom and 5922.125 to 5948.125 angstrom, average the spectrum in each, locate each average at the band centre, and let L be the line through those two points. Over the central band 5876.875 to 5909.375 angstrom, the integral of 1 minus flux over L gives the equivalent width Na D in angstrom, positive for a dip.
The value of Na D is 4.4 angstrom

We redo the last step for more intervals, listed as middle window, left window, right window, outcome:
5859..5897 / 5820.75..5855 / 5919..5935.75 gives 3.58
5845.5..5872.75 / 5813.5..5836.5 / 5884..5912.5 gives -1.19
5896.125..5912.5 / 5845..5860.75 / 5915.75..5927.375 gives 1.02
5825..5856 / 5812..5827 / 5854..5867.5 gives 0.59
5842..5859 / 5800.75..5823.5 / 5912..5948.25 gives 0.44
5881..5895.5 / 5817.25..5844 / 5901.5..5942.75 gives 2.67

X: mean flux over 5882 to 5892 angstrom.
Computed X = 0.489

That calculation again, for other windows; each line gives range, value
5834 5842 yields 0.621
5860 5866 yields 0.629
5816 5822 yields 0.649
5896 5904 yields 0.518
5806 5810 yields 0.632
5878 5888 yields 0.539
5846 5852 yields 0.609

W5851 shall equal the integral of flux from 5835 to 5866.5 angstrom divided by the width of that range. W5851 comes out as 0.609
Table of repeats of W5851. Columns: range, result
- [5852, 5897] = 0.564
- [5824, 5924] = 0.582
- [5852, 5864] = 0.607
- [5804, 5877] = 0.619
